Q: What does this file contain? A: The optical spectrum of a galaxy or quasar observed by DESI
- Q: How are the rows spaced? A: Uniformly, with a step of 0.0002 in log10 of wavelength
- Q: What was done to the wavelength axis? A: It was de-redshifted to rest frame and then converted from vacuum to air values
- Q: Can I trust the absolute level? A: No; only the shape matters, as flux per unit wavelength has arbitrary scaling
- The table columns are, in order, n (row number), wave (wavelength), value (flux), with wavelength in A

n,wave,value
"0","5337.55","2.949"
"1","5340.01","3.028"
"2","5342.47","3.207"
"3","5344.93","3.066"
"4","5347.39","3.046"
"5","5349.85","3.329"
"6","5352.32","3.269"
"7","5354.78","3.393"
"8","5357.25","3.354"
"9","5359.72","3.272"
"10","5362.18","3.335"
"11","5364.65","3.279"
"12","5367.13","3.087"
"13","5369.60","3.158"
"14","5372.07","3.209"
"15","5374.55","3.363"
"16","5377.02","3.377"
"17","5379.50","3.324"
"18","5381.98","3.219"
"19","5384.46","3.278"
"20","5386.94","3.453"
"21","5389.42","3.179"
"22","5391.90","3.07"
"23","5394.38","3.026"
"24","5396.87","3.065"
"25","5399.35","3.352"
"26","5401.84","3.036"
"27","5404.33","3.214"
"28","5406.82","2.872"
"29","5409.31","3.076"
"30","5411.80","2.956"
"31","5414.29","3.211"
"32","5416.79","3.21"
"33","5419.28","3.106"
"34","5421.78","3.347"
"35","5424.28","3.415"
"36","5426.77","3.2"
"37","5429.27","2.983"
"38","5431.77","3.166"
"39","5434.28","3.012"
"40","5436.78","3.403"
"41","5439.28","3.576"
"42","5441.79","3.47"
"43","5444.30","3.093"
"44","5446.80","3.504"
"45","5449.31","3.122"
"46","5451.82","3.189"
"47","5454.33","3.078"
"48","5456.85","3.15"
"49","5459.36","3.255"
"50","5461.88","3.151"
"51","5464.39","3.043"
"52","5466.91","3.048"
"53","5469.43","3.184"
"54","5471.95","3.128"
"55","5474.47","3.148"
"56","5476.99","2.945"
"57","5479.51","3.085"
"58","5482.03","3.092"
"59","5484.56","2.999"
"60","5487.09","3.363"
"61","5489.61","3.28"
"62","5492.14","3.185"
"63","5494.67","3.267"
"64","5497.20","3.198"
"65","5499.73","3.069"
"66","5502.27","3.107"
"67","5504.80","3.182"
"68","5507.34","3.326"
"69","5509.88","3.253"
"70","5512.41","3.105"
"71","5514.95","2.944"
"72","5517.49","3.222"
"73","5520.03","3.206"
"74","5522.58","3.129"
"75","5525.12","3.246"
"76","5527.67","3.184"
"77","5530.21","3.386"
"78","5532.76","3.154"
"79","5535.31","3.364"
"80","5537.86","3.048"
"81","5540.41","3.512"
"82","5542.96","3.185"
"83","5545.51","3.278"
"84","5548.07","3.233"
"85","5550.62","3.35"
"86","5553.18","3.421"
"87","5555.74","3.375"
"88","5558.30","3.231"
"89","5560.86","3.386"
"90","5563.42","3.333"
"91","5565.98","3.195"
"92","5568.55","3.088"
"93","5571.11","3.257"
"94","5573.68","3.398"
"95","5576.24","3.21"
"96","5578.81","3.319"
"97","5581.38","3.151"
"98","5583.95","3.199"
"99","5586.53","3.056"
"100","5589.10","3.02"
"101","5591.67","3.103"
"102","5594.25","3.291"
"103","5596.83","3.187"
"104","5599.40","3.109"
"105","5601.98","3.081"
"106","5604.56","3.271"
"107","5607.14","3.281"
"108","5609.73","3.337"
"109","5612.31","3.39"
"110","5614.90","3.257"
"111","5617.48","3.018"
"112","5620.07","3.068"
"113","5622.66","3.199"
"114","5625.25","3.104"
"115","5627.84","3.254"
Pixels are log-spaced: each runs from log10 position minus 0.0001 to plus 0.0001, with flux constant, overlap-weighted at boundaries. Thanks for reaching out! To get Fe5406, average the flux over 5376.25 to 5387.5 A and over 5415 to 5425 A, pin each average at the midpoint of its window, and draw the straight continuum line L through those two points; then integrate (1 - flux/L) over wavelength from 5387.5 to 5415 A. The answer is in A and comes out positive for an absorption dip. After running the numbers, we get 1.5 A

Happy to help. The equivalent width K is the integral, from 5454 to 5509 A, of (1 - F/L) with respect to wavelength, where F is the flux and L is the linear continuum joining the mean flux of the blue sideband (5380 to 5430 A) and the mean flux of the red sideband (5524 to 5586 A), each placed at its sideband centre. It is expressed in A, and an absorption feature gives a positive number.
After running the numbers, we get 1.2 A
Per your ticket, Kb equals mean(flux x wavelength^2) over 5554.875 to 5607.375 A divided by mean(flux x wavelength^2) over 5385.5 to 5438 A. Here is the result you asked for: 1.1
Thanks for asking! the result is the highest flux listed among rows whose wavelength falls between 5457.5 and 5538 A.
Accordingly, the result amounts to 3.386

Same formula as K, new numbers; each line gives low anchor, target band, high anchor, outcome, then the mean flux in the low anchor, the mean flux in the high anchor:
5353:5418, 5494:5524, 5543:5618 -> 0.6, 3.21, 3.24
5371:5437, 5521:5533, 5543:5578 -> 0.1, 3.19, 3.29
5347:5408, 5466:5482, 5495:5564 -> 0.7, 3.22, 3.24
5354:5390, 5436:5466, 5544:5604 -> 0.1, 3.29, 3.23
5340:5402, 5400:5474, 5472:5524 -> 0.2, 3.23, 3.16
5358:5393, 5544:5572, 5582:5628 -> -0.8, 3.26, 3.18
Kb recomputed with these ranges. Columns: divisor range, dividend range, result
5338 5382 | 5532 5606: 1.08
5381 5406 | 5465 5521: 1.03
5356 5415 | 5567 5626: 1.08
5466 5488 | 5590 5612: 1.08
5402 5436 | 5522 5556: 1.09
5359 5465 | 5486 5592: 1.05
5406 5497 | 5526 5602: 1.06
